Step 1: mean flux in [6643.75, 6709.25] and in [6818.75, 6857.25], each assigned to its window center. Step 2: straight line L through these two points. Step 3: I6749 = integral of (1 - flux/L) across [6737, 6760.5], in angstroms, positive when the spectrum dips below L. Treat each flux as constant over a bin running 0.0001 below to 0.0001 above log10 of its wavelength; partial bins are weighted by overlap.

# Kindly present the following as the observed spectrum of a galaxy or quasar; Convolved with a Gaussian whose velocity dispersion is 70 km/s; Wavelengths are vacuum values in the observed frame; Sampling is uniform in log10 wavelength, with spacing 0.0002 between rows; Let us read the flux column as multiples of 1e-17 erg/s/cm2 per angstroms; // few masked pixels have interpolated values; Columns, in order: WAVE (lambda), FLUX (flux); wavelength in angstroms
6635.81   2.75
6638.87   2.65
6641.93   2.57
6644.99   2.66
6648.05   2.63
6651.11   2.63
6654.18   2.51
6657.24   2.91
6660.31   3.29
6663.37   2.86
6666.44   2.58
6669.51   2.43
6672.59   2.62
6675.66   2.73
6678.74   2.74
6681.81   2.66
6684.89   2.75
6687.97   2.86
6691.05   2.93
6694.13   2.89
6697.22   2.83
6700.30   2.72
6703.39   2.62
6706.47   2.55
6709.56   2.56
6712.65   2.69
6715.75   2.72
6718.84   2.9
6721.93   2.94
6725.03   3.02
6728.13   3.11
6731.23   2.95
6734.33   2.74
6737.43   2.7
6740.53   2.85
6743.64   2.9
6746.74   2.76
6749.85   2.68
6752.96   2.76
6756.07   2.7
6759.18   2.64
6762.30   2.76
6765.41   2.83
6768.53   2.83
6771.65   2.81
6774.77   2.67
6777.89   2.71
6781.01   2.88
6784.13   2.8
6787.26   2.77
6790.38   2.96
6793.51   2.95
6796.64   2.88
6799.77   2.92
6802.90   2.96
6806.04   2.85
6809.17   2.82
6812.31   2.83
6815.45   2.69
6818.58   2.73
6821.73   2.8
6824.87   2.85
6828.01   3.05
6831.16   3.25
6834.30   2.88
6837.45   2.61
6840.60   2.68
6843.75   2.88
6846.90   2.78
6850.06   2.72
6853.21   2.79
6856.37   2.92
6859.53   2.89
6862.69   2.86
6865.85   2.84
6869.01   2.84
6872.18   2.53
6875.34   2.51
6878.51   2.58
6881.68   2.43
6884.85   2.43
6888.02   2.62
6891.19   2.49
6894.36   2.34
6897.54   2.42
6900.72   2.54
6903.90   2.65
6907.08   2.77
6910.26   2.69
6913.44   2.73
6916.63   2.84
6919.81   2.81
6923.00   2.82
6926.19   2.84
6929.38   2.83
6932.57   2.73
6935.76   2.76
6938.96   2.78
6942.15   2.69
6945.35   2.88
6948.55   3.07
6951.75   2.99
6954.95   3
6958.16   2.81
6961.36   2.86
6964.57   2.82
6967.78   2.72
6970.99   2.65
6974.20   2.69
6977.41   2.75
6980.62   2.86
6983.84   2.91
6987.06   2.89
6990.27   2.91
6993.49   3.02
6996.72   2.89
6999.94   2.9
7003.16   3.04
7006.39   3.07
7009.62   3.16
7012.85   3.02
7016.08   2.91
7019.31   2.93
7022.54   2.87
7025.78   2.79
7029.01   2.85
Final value 0.2 angstroms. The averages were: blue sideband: 2.73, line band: 2.75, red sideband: 2.84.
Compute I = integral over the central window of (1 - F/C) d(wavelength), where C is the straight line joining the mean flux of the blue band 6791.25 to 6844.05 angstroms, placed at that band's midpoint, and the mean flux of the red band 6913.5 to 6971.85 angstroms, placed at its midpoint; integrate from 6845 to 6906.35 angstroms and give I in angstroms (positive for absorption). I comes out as 4.4 angstroms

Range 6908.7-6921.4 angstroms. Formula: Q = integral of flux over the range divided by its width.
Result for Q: 2.77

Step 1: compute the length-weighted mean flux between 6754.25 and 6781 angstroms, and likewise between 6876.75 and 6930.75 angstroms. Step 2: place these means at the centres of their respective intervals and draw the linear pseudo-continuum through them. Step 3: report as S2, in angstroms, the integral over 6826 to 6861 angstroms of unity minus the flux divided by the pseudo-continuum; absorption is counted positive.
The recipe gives -2.2 angstroms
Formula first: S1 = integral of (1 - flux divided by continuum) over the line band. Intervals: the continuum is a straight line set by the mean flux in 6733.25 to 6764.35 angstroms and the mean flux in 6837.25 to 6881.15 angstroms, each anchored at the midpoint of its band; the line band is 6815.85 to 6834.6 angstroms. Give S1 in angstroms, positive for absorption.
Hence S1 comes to -1.2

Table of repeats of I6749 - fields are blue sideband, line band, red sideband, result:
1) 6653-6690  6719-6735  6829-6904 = -1.33 angstroms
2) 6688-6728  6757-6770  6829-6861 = 0.25 angstroms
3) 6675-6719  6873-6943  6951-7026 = 5.00 angstroms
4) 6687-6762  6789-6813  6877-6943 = -1.42 angstroms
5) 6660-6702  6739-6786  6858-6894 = -1.14 angstroms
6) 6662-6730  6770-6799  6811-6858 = -0.24 angstroms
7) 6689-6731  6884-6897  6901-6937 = 1.41 angstroms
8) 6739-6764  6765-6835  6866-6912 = -4.37 angstroms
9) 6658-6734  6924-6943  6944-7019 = 0.72 angstroms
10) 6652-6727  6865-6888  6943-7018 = 2.14 angstroms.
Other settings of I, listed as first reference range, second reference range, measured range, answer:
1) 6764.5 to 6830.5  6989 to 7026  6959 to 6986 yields 1.46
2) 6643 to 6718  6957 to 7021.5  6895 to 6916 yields 1.60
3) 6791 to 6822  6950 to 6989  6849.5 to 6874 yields 0.37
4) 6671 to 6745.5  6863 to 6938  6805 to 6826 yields -0.59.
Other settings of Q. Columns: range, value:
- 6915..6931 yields 2.83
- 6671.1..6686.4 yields 2.7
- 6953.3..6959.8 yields 2.91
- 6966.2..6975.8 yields 2.69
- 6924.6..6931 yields 2.84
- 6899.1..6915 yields 2.68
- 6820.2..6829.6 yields 2.9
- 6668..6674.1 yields 2.52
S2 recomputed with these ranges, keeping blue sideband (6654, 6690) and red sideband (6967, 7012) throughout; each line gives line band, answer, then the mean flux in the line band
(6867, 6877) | 0.7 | 2.64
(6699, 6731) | -0.2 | 2.79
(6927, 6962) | 0.3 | 2.85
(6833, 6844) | 0.3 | 2.75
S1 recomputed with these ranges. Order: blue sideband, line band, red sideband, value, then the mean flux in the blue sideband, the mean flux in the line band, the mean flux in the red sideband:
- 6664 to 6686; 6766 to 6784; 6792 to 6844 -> 0.1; 2.65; 2.78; 2.86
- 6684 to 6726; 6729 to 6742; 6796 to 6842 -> -0.1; 2.78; 2.83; 2.85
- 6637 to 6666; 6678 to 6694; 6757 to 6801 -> -0.2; 2.74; 2.8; 2.81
